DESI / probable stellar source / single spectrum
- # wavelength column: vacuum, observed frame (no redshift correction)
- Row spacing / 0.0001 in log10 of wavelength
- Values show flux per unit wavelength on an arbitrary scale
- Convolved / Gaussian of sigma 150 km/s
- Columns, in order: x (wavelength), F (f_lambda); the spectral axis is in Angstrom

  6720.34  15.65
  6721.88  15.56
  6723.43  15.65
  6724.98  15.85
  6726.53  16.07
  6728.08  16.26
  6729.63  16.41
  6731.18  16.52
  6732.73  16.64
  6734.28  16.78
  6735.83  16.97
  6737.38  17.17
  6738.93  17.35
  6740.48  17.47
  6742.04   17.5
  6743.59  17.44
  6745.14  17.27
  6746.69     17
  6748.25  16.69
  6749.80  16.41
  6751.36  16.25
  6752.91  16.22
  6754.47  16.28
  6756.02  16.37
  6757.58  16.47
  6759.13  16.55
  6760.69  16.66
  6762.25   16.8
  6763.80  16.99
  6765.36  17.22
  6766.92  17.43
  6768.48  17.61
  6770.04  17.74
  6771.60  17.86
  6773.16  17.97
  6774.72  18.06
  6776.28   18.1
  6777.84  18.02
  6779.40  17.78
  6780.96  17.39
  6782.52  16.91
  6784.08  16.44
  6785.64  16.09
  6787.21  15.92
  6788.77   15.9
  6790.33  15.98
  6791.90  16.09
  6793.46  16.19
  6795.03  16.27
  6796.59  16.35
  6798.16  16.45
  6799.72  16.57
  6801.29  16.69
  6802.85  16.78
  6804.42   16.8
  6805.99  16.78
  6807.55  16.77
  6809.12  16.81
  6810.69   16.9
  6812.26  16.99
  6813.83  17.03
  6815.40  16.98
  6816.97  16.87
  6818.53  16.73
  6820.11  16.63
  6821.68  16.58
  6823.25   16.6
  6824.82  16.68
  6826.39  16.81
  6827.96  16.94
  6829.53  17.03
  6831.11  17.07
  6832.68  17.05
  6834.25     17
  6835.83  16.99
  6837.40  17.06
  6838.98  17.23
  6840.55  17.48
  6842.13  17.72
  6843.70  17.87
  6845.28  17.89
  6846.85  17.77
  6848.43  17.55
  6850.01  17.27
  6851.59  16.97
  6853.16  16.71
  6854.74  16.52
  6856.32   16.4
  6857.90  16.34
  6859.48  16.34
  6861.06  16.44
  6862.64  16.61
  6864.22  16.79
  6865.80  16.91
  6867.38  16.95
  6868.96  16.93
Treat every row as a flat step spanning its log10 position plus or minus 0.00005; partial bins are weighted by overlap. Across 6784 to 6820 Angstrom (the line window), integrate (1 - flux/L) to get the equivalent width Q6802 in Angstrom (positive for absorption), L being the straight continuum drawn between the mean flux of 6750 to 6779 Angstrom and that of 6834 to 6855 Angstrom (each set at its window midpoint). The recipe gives 1.41 Angstrom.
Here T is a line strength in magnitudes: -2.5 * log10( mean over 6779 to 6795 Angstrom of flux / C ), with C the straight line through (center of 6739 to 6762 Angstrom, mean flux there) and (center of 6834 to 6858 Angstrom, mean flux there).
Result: 0.03 mag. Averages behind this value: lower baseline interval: 16.8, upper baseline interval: 17.2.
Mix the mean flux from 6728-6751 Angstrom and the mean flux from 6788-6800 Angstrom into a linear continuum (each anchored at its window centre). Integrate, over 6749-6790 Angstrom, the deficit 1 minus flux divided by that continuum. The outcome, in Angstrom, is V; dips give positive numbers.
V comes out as -1.1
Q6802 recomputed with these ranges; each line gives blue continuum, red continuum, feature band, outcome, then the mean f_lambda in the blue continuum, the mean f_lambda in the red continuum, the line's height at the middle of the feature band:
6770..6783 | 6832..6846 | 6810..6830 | 0.8 Angstrom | 17.8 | 17.4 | 17.5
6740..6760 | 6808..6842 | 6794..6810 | 0.2 Angstrom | 16.7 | 16.9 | 16.9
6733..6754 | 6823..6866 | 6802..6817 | 0.1 Angstrom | 16.9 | 17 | 17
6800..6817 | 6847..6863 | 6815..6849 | -0.6 Angstrom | 16.8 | 16.8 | 16.8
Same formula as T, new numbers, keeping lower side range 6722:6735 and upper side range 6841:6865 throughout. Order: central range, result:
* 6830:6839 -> -0.01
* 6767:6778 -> -0.09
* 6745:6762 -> -0.01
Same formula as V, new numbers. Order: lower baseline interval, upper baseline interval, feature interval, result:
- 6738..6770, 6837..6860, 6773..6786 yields -0.3 Angstrom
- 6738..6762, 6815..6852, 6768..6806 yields 0.1 Angstrom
